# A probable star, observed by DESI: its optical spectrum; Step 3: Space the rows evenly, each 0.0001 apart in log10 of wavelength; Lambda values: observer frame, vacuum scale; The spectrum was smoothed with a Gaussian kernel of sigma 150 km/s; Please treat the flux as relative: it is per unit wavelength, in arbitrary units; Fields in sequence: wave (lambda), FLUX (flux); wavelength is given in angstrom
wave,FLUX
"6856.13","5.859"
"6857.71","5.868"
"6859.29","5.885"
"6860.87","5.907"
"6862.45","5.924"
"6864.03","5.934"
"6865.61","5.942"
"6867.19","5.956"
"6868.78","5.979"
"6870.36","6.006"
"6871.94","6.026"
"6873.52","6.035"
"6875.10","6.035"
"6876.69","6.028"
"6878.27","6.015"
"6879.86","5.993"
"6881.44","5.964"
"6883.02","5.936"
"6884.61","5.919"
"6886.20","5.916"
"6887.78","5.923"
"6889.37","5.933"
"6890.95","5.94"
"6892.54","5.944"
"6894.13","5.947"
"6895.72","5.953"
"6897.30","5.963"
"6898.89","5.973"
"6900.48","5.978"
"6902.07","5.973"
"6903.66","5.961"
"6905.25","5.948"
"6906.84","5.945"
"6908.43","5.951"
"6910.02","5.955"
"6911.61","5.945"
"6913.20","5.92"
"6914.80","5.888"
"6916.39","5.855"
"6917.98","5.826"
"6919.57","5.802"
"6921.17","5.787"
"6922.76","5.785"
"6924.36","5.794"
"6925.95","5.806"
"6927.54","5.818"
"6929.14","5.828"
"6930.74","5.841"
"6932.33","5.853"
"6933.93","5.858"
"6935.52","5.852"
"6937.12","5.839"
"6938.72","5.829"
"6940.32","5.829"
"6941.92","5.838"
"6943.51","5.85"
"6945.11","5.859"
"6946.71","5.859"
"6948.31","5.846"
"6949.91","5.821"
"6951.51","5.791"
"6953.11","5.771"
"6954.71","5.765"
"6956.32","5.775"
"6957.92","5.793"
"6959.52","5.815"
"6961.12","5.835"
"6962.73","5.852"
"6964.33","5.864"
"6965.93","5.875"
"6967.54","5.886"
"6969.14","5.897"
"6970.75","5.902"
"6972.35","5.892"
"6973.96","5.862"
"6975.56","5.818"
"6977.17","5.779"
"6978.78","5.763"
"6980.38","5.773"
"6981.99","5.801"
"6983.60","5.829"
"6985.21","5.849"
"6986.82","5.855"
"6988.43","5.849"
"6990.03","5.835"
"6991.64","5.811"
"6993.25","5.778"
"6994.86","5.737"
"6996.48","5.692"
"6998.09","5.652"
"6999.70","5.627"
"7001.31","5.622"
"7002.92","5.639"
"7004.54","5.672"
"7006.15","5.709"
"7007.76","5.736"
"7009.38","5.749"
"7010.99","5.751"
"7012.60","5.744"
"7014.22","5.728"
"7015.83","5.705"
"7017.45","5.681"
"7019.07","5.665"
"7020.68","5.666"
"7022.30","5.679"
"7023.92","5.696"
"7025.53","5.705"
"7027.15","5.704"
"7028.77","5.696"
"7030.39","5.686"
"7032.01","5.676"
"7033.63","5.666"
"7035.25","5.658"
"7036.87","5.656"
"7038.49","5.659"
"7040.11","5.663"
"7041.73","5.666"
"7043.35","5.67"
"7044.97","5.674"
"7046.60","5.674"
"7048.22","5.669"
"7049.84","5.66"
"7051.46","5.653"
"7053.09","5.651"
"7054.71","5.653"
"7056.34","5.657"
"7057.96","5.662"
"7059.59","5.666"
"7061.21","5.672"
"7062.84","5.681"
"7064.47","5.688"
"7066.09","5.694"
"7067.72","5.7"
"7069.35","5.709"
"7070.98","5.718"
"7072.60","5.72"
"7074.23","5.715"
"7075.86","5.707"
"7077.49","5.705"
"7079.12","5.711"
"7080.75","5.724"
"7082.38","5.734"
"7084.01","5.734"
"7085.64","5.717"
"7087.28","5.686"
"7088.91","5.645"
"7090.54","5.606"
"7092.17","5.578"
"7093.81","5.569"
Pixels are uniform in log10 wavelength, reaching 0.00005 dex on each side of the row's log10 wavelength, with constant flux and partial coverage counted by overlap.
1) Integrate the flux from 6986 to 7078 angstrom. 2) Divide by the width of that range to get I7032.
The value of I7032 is 5.7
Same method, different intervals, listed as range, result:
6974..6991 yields 5.82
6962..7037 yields 5.75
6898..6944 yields 5.87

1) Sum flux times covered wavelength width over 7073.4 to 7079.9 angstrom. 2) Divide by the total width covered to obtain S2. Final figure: 5.71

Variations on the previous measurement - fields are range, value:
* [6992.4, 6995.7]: 5.74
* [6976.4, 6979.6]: 5.78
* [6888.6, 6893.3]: 5.94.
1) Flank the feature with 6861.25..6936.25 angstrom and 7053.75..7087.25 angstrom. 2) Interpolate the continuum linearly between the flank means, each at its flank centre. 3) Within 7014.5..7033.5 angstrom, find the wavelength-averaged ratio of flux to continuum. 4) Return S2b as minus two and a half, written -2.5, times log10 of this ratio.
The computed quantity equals 0.01 mag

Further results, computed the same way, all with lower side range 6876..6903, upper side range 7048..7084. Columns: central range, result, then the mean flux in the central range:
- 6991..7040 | 0.01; 5.69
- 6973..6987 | 0.00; 5.81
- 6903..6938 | 0.01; 5.87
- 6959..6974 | 0.00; 5.87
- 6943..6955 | 0.01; 5.82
